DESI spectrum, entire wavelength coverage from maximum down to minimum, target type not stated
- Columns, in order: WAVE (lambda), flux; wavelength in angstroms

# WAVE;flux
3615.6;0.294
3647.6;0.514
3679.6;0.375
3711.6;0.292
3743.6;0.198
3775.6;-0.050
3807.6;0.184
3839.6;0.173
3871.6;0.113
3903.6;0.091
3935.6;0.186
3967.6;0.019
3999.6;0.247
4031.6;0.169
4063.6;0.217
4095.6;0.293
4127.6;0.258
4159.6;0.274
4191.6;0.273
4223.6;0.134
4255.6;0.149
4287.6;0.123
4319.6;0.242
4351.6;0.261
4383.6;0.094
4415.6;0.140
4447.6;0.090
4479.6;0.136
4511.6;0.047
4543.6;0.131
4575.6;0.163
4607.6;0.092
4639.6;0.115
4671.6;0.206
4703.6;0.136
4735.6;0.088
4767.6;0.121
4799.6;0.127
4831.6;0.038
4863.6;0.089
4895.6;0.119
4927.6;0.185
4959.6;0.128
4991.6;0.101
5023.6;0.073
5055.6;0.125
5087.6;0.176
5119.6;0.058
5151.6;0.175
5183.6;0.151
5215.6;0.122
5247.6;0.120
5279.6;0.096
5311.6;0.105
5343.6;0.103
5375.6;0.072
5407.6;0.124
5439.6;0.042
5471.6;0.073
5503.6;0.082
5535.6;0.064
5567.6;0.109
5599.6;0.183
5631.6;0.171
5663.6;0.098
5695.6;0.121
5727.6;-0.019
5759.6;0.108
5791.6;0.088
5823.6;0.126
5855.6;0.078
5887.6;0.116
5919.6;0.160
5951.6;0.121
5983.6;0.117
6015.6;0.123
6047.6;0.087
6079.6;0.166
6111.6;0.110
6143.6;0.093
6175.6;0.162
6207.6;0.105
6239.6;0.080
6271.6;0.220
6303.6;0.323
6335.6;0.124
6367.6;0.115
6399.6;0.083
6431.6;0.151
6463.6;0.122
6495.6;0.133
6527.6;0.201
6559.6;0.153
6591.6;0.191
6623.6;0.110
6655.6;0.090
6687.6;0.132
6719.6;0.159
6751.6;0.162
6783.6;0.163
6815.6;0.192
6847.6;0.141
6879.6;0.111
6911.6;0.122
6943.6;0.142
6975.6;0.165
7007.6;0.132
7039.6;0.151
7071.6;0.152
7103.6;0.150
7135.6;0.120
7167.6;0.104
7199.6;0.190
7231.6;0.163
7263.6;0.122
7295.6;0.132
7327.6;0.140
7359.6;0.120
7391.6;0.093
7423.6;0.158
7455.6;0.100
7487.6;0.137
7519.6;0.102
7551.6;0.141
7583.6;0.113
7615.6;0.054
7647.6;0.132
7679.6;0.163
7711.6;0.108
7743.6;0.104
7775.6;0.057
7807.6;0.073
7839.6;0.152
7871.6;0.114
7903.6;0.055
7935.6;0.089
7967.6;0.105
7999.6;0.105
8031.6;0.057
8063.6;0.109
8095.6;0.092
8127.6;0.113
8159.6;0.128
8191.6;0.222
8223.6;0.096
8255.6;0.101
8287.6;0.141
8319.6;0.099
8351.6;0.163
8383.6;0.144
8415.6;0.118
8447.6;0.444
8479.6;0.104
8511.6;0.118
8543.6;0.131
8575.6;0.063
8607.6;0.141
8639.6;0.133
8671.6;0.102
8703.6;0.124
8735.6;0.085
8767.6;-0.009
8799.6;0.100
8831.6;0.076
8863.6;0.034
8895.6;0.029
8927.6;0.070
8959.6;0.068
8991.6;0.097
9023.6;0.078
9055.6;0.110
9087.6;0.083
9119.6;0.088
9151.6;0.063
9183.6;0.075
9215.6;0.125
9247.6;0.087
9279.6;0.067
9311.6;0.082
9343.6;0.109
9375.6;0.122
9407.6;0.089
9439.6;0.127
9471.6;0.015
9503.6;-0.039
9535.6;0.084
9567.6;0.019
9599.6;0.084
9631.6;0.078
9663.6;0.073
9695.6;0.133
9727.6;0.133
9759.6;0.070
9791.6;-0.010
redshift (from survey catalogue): 0.687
